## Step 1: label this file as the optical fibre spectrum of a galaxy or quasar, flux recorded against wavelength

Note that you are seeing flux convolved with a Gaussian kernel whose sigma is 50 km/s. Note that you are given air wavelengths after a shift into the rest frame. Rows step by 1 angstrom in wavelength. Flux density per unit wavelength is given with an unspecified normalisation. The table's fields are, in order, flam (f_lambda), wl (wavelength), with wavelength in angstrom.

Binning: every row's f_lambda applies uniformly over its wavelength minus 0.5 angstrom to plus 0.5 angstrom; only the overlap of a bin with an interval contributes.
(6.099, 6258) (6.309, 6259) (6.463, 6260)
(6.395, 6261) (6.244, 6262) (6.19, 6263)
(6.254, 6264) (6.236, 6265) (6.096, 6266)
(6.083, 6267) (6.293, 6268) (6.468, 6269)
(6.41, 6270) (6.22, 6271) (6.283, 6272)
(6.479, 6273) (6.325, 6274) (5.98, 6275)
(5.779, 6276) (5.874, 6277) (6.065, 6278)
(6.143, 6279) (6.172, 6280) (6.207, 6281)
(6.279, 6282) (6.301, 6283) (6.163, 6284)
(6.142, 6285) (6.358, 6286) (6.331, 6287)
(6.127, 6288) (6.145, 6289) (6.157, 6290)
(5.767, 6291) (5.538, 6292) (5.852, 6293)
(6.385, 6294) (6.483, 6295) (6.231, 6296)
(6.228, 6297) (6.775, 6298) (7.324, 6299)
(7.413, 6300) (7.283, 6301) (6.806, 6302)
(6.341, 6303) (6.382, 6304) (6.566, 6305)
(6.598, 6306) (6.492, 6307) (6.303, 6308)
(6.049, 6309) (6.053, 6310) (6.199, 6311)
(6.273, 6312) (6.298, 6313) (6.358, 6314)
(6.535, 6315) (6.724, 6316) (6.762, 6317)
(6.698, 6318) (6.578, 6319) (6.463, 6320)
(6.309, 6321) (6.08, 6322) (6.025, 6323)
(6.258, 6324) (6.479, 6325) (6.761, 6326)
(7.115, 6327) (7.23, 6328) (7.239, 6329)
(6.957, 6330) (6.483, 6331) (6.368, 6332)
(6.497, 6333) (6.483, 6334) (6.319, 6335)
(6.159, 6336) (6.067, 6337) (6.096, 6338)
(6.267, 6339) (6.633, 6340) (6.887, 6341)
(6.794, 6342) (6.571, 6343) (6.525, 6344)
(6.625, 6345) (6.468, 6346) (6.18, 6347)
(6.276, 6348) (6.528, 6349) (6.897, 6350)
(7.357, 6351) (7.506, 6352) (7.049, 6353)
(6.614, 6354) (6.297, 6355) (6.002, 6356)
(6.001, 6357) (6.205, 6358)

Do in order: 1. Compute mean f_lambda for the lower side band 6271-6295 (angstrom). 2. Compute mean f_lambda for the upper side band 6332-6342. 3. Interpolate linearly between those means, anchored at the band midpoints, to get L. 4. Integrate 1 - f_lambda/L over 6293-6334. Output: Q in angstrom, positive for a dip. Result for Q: -1.7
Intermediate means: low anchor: 6.13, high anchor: 6.4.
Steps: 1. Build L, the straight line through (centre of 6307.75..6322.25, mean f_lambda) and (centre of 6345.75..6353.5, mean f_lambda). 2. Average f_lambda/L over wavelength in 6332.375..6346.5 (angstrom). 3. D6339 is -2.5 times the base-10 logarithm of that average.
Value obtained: 0.04 mag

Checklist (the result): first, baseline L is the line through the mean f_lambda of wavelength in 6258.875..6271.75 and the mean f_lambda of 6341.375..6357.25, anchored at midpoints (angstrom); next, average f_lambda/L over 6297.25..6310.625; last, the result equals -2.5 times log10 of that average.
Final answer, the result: -0.03 mag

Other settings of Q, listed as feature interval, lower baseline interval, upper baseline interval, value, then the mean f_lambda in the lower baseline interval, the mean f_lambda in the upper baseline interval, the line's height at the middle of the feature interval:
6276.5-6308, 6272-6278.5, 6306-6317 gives -0.7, 6.1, 6.36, 6.22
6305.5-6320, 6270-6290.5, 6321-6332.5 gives 0.1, 6.18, 6.62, 6.49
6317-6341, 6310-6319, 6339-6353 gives 0.2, 6.46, 6.71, 6.58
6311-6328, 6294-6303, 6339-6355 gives 0.6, 6.77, 6.7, 6.74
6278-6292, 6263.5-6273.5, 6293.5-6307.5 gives 0.7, 6.28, 6.66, 6.48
